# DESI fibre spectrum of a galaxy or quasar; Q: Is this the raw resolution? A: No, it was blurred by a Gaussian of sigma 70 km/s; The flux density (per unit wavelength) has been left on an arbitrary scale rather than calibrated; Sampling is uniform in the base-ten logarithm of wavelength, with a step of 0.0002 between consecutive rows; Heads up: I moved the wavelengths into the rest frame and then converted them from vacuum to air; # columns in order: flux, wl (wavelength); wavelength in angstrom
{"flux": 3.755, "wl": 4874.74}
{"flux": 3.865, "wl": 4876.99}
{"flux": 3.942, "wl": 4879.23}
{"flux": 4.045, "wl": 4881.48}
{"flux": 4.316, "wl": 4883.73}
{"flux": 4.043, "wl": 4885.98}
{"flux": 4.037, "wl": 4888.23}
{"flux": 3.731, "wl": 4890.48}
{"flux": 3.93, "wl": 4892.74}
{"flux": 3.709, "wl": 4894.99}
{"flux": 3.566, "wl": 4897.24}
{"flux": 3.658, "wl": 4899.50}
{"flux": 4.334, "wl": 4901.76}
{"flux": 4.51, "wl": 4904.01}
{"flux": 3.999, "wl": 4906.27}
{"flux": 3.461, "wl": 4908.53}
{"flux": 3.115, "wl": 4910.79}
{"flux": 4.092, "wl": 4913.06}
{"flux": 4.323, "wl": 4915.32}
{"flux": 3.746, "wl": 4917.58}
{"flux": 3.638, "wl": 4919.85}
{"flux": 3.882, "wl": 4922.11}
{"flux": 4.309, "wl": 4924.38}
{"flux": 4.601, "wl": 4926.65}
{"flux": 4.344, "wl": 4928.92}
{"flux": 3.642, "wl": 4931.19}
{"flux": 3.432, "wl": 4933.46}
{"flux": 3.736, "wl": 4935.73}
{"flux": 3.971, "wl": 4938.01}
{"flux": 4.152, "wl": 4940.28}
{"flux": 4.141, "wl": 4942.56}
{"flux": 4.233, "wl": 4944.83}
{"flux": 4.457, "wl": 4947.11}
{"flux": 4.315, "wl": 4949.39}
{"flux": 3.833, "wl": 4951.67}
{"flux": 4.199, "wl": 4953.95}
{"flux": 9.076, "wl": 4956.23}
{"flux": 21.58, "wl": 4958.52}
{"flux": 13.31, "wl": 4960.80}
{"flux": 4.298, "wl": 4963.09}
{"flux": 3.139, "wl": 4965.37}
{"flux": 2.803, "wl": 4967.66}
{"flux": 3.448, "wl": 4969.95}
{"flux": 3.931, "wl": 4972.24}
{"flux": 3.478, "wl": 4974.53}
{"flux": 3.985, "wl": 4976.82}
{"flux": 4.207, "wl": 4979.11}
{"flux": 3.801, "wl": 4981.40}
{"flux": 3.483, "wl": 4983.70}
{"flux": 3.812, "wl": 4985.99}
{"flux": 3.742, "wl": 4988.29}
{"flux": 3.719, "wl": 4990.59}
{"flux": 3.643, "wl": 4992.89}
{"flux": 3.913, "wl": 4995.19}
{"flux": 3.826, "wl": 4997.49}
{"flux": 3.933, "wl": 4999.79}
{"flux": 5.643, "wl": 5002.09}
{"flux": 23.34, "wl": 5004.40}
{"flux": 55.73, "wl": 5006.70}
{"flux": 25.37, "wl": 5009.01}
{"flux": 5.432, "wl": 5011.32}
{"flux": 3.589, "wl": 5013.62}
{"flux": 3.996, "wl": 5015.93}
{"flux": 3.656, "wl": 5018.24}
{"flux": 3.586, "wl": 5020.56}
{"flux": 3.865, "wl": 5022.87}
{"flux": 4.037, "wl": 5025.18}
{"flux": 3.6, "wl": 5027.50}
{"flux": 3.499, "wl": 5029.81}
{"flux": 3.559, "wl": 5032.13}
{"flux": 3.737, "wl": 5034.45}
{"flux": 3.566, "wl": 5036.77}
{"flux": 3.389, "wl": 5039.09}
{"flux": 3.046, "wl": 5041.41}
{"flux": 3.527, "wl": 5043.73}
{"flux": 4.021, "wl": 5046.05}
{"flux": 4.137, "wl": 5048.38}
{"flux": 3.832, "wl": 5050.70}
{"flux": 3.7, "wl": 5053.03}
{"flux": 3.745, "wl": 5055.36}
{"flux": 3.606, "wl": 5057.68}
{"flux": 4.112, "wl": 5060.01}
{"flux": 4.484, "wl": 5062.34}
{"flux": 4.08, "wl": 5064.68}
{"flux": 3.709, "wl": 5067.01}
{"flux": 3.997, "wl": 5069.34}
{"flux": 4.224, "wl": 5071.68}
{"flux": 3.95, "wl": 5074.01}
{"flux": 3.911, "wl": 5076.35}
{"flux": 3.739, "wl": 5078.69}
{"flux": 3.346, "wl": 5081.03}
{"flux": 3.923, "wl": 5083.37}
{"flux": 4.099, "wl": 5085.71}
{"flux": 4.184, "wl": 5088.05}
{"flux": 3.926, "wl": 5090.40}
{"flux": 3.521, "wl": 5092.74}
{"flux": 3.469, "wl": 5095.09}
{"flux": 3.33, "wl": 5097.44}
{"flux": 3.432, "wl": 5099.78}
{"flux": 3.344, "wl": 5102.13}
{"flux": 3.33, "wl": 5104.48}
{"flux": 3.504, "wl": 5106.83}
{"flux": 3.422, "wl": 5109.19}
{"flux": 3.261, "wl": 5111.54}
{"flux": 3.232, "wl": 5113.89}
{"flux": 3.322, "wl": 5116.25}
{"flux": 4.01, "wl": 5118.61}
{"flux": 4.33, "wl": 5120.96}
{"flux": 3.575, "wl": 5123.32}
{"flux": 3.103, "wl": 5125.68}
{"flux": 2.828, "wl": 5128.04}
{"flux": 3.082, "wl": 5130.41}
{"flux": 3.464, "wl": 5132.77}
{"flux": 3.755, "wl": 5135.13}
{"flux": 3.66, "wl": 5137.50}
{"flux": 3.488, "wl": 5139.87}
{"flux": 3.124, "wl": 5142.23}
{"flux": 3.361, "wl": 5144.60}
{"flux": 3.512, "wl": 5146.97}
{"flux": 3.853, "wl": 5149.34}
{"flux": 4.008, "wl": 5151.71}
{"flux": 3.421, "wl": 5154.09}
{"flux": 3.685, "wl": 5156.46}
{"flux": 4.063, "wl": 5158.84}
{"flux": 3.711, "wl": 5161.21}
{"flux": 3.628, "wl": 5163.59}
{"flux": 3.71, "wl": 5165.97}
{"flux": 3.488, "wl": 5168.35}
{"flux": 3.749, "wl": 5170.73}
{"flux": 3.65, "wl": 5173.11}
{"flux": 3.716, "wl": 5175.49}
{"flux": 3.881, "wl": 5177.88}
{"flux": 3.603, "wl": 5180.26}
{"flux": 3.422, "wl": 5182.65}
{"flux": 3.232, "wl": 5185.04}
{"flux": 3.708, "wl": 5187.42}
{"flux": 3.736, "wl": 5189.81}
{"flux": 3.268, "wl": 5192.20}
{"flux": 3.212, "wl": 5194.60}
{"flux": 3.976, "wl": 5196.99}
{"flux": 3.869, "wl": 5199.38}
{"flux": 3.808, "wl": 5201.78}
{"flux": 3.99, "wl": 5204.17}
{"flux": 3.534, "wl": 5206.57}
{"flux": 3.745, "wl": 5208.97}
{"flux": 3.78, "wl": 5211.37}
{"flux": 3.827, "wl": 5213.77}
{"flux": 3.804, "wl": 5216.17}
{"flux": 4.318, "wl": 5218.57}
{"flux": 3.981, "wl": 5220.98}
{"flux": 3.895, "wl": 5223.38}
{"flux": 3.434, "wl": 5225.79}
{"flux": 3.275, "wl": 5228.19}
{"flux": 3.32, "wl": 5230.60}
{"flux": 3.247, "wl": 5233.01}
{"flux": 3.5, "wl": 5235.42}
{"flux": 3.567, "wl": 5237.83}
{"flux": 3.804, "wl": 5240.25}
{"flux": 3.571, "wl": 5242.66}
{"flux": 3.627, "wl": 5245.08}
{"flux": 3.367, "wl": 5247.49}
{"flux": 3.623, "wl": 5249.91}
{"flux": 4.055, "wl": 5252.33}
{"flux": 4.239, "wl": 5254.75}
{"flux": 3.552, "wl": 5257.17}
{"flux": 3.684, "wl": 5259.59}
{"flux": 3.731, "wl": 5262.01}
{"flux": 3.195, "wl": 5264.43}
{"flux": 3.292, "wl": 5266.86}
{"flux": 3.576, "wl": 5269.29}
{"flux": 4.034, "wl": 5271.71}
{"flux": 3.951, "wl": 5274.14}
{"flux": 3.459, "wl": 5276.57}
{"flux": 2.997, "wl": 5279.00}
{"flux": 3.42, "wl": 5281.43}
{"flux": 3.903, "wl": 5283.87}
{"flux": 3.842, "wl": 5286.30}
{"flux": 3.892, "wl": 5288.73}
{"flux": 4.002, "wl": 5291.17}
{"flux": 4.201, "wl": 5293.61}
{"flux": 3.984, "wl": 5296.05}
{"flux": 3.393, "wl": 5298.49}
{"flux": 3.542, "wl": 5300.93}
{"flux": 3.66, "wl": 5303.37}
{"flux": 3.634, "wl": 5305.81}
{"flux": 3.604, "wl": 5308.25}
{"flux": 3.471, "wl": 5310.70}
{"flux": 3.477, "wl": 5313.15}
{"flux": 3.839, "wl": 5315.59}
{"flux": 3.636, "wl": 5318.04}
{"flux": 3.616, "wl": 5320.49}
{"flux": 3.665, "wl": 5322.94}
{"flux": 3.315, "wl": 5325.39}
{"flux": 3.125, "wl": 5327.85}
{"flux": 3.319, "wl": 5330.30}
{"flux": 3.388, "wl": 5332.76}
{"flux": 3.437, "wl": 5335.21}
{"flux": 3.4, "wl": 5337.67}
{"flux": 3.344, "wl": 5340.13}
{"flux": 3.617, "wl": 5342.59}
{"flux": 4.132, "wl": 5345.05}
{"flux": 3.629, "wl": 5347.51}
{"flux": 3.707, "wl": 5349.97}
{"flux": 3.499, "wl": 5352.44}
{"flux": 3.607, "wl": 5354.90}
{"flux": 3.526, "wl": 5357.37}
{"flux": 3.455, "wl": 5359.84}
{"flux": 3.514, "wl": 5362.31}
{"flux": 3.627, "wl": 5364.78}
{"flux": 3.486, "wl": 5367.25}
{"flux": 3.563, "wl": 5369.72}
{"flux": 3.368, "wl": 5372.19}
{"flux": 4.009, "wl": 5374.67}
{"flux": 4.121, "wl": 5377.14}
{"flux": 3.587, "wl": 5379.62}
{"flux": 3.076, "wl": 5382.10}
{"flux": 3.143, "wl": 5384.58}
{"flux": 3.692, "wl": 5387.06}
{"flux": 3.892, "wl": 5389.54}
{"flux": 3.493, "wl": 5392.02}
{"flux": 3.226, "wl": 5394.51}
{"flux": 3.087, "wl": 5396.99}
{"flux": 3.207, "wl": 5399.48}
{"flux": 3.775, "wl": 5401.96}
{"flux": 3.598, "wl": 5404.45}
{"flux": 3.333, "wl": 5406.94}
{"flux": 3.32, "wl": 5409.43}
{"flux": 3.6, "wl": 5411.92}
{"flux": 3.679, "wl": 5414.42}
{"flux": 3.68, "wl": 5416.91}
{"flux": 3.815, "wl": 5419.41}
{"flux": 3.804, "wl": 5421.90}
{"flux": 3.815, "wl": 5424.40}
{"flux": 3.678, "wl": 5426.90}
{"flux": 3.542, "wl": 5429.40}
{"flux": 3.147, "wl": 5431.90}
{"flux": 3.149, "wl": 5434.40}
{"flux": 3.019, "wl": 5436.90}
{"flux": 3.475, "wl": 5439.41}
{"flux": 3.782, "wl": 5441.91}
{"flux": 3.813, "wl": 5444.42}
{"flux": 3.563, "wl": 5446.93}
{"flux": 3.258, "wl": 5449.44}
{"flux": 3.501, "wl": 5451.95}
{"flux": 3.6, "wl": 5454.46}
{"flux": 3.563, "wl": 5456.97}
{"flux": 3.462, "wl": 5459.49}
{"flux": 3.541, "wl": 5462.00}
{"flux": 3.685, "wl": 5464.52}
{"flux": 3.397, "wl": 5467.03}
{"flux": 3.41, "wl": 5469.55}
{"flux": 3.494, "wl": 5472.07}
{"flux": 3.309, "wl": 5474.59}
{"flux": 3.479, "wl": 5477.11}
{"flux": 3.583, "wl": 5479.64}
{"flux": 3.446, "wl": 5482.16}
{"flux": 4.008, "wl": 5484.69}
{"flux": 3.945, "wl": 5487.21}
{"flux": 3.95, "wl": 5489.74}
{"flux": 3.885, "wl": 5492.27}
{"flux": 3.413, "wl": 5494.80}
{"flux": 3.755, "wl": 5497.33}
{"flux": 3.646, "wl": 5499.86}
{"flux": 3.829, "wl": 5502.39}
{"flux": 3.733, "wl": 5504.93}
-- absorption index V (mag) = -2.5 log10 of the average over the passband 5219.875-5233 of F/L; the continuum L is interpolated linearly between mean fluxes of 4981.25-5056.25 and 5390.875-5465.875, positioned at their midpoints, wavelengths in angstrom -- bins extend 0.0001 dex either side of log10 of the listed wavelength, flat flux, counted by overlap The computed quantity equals 0.39 mag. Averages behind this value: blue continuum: 6.69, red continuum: 3.51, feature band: 3.55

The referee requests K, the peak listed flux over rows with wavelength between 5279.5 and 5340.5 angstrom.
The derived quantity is 4.201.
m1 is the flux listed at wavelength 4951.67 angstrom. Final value 3.833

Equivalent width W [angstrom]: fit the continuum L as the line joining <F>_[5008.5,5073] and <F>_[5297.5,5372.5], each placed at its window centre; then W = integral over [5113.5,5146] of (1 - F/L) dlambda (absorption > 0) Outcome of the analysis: 5.3 angstrom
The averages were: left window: 4.4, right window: 3.54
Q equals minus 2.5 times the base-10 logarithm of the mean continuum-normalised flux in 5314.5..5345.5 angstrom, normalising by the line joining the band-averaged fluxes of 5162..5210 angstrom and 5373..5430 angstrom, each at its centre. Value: 0.03 mag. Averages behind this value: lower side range 3.65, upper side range 3.57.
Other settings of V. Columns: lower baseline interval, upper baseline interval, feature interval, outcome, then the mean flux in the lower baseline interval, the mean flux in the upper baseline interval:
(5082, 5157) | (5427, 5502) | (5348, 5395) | 0.00 mag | 3.55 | 3.55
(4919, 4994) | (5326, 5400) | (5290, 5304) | -0.02 mag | 4.86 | 3.51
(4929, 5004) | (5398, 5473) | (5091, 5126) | 0.30 mag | 5.08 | 3.52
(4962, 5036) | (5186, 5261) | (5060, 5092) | 0.39 mag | 6.73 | 3.69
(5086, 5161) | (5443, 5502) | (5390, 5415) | 0.05 mag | 3.54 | 3.6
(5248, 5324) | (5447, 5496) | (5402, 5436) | 0.02 mag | 3.68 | 3.58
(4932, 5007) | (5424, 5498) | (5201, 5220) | 0.29 mag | 6.48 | 3.55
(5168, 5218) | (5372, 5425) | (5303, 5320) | 0.00 mag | 3.68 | 3.56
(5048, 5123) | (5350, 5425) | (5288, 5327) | -0.02 mag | 3.75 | 3.55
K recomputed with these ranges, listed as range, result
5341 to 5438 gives 4.132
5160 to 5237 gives 4.318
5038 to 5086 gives 4.484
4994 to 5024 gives 55.73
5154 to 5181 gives 4.063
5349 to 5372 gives 3.707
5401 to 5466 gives 3.815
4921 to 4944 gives 4.601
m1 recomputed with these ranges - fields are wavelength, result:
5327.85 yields 3.125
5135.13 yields 3.755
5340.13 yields 3.344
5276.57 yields 3.459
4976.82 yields 3.985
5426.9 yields 3.678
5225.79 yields 3.434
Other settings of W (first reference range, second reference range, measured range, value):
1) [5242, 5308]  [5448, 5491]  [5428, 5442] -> 1.04 angstrom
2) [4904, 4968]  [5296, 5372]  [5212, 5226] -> 0.31 angstrom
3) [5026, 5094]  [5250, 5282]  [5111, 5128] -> 1.10 angstrom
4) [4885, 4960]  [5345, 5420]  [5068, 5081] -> 1.26 angstrom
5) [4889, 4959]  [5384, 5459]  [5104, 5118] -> 2.63 angstrom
